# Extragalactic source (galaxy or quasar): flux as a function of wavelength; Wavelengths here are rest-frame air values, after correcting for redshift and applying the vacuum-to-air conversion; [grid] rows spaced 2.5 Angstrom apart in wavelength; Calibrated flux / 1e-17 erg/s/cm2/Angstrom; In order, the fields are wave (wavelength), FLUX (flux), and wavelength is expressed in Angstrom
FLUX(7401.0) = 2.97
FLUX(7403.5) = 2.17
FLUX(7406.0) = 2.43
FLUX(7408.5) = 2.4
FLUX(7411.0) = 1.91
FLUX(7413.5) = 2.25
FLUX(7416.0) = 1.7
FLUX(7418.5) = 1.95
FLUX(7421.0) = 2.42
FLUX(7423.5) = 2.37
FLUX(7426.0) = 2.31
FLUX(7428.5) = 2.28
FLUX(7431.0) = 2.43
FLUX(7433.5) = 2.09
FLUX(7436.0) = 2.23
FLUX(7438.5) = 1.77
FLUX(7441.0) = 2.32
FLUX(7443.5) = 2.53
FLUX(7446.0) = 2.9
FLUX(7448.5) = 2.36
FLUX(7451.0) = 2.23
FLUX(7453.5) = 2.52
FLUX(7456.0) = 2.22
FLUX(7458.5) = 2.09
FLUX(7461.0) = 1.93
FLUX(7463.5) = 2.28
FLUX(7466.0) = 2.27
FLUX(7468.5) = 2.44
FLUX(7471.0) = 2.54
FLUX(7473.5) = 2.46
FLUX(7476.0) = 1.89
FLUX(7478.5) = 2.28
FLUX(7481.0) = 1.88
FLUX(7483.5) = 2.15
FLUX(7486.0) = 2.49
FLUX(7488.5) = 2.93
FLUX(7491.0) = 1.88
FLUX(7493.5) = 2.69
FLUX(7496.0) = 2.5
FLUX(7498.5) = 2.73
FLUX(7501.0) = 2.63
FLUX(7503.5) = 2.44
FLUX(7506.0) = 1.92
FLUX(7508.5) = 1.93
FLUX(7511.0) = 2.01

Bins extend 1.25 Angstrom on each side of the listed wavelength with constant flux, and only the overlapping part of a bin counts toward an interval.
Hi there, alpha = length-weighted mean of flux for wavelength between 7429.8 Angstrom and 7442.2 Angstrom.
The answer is 2.17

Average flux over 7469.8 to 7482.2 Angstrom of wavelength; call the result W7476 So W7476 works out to 2.21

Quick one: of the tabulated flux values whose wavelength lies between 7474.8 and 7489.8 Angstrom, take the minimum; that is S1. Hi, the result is 1.88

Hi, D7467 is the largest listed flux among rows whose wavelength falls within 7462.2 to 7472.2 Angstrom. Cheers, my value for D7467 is 2.54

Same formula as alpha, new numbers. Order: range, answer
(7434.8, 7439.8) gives 2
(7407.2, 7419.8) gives 2.05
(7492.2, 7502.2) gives 2.63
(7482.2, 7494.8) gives 2.43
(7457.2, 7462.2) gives 2.01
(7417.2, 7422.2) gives 2.18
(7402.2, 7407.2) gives 2.31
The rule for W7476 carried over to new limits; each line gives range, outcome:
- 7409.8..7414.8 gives 2.08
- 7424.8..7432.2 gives 2.34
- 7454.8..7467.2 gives 2.16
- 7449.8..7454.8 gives 2.37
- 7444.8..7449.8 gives 2.62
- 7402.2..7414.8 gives 2.23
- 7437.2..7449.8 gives 2.37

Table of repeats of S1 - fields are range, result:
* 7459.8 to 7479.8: 1.89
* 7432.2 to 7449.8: 1.77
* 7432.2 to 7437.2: 2.09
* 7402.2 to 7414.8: 1.91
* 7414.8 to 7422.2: 1.7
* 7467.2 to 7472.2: 2.44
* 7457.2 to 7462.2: 1.93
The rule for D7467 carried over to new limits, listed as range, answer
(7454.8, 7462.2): 2.22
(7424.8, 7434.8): 2.43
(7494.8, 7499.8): 2.73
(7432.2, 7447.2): 2.9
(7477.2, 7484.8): 2.28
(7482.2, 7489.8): 2.93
